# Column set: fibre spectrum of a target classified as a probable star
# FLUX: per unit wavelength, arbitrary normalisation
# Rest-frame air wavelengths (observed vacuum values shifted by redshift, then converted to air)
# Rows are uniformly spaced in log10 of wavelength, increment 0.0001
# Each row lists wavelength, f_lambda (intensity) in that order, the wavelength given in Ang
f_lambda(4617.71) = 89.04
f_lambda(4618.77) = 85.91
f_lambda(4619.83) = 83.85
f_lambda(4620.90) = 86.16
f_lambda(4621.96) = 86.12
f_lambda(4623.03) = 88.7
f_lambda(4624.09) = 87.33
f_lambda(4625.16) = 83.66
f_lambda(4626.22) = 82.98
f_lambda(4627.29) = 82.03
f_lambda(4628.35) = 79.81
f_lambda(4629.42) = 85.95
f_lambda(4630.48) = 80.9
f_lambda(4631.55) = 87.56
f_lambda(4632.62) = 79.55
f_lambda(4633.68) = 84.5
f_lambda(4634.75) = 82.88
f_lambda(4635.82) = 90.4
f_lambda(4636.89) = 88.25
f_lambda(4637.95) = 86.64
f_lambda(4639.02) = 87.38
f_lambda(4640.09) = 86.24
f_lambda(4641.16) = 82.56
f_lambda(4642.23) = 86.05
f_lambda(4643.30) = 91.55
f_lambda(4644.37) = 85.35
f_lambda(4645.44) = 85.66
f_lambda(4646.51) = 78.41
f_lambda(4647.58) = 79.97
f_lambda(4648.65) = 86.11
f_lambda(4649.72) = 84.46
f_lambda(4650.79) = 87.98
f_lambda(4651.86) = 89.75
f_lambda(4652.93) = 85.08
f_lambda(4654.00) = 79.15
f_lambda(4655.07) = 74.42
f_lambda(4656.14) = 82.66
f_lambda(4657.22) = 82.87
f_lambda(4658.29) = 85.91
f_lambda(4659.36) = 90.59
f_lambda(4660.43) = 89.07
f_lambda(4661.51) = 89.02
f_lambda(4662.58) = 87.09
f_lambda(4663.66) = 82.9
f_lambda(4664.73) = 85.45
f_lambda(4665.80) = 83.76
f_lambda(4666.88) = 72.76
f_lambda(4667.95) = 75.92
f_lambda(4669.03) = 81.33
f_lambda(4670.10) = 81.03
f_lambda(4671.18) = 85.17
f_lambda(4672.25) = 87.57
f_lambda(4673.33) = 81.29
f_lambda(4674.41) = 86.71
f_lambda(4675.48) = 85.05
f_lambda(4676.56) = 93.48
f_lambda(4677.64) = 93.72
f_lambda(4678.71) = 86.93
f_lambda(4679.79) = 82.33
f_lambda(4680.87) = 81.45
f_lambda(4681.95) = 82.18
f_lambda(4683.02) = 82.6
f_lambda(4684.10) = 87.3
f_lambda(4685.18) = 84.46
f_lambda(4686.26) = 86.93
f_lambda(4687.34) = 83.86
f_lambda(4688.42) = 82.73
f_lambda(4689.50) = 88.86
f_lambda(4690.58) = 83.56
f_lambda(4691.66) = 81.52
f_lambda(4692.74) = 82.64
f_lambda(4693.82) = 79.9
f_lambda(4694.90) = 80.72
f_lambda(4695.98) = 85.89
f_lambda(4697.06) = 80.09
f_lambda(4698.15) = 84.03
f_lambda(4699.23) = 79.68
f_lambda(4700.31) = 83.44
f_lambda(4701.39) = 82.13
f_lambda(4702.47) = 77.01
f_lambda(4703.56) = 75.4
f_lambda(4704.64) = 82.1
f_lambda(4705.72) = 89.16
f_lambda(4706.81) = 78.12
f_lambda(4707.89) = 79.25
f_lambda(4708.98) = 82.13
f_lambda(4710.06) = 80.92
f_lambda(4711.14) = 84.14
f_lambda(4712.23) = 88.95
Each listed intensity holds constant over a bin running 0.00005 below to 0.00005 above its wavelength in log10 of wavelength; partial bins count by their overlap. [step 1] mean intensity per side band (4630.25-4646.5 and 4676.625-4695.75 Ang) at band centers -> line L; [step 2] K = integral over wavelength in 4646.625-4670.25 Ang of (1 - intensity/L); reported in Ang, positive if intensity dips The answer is 0.4 Ang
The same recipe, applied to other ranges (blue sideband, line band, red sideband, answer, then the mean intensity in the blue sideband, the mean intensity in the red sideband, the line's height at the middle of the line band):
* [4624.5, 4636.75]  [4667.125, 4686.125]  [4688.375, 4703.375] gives -0.4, 83.8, 82.1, 82.6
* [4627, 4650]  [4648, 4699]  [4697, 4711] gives -0.9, 84.7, 81.2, 82.8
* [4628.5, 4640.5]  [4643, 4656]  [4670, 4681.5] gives 0.3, 85.3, 86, 85.5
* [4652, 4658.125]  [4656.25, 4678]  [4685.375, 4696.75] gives -0.7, 81.7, 83.6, 82.4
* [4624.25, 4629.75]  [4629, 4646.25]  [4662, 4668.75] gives -0.6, 83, 81.4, 82.6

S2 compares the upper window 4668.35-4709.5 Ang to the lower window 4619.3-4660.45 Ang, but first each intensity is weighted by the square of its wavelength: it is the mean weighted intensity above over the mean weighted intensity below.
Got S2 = 1.0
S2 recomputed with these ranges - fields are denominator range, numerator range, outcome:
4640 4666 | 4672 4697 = 1.01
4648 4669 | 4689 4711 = 0.99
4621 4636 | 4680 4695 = 1.02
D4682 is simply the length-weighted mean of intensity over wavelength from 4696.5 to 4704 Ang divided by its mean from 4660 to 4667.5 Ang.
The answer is 0.95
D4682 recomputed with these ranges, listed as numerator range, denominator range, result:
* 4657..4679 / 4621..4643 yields 1.00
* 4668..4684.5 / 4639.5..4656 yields 1.01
